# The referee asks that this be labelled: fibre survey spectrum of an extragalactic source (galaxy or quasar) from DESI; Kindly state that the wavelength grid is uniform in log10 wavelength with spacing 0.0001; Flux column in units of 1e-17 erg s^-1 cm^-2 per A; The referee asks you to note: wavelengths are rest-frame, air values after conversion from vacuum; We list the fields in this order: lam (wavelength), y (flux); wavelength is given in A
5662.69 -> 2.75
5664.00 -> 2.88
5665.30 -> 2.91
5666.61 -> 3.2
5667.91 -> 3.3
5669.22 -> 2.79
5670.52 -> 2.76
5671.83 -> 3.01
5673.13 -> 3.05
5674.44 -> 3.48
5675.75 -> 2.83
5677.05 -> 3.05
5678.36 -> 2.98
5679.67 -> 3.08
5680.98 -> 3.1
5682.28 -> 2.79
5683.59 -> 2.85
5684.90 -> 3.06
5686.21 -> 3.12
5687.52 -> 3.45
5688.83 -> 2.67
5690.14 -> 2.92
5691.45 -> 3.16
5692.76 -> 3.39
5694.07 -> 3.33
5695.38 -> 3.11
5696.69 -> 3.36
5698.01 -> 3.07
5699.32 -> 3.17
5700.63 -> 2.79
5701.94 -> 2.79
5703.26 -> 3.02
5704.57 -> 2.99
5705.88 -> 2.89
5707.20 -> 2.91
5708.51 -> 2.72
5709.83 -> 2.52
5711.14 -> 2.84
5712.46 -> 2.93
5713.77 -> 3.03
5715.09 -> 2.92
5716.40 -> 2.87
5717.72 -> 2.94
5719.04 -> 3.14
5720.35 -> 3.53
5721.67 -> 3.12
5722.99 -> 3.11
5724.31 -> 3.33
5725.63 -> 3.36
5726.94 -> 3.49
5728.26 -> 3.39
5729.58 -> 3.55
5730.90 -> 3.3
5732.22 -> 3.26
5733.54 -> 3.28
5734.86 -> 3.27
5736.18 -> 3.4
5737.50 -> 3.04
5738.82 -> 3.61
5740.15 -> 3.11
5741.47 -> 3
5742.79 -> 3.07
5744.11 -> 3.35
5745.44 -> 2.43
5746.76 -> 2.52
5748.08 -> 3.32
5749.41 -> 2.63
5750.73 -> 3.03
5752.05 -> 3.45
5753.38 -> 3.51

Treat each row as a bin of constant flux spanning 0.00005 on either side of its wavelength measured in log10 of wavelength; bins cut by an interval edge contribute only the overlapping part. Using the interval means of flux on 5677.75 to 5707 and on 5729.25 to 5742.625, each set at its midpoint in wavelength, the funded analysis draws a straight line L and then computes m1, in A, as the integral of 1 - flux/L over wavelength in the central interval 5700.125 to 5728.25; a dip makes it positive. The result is 1.2 A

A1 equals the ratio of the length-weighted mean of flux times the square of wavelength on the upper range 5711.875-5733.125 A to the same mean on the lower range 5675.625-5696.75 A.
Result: 1.06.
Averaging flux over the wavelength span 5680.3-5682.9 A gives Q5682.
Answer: 2.96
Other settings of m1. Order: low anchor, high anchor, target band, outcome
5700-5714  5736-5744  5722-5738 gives -1.1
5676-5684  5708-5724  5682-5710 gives -0.4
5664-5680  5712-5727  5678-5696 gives -0.1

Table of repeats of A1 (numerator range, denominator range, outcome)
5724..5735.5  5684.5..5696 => 1.09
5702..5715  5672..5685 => 0.96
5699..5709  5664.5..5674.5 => 0.97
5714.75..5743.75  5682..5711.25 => 1.09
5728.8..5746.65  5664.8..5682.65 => 1.08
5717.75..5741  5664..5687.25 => 1.11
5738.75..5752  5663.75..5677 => 1.02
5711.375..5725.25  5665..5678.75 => 1.03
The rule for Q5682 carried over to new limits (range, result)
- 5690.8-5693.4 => 3.28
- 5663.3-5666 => 2.89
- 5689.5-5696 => 3.18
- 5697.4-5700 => 3.12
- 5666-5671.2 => 3.01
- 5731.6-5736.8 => 3.3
